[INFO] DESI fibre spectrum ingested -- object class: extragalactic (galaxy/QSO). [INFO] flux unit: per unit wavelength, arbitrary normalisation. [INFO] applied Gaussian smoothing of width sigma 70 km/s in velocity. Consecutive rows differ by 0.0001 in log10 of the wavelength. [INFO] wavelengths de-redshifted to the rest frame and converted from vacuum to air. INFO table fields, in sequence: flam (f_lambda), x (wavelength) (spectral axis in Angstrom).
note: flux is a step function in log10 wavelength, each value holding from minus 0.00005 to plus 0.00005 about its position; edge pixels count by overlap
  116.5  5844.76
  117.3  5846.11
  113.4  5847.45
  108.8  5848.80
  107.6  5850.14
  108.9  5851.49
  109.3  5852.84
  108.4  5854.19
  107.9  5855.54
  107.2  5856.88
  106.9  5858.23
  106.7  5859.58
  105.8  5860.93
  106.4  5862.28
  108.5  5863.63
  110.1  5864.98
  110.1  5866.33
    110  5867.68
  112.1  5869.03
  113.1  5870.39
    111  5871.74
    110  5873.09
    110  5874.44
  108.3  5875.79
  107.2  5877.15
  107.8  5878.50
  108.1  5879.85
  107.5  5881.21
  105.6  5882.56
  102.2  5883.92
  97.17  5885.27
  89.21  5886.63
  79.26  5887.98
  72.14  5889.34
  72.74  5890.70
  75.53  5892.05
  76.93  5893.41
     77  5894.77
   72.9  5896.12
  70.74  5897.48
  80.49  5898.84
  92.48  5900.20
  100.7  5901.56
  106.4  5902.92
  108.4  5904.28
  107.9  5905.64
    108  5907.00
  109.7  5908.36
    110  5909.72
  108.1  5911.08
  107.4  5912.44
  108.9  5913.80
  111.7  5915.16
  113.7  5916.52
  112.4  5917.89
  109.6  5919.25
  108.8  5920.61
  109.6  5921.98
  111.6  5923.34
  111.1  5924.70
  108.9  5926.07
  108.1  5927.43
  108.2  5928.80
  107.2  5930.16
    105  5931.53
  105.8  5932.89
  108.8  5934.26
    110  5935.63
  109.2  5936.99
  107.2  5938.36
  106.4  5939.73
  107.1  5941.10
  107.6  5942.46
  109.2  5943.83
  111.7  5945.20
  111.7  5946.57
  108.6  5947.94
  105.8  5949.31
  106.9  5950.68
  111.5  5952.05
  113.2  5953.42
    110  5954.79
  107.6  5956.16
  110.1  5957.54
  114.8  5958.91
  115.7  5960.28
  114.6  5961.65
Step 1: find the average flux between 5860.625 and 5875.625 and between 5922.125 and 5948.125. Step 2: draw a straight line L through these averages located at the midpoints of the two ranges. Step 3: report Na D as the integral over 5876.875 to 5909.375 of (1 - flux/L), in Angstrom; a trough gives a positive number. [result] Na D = 4.8 Angstrom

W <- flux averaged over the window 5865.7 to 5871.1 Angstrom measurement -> 111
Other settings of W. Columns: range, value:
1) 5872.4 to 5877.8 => 109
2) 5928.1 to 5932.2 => 107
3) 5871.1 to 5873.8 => 111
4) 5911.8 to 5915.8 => 109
